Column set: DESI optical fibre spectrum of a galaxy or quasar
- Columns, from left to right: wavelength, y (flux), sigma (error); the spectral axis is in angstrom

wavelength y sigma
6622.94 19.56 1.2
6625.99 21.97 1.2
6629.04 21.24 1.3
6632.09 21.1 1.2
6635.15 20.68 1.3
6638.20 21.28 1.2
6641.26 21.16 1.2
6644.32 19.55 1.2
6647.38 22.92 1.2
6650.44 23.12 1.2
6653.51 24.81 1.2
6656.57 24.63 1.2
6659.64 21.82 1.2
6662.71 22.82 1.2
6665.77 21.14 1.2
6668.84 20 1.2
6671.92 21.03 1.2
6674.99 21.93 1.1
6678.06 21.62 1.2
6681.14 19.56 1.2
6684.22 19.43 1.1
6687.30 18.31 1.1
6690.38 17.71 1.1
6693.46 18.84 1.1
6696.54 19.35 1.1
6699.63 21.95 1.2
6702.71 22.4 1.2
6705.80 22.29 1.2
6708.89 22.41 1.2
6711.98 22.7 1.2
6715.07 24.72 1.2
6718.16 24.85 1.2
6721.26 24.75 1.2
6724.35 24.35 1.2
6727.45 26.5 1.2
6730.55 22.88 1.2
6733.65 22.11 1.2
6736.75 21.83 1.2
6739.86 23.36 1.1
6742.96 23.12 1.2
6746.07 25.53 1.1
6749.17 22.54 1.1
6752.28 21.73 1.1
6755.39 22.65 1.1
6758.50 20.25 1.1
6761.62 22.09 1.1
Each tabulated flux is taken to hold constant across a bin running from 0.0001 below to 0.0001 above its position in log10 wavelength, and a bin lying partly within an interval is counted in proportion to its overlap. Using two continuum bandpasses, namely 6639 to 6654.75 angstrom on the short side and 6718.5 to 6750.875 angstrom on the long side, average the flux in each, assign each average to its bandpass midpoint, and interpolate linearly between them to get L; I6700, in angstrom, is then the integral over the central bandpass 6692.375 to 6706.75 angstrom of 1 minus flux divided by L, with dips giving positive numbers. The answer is 1.33 angstrom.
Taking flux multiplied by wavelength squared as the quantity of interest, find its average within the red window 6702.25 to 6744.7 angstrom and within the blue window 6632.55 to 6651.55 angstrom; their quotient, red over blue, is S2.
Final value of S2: 1.1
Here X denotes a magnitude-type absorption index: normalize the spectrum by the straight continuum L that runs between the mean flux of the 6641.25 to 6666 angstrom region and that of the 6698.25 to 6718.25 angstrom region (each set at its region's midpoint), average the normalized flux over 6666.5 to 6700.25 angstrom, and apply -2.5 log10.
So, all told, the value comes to 0.14 mag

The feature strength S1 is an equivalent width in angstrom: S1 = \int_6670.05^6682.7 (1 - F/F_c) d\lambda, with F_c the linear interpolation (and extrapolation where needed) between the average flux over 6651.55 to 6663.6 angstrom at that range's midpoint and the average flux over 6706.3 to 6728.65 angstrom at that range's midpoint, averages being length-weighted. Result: 1.5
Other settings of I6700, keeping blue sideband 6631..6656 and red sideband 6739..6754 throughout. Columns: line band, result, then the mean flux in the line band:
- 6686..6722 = 1.71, 21.6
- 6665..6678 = 0.71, 21.1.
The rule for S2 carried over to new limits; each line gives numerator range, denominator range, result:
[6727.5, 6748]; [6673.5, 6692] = 1.20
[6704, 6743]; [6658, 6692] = 1.17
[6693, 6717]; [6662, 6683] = 1.06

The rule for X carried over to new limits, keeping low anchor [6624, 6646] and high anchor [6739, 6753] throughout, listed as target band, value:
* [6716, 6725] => -0.09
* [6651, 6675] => -0.04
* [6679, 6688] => 0.14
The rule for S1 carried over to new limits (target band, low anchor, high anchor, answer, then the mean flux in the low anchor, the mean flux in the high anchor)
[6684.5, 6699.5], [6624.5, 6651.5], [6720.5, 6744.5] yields 2.5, 21.4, 23.6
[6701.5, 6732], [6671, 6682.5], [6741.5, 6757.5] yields -2.3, 21.1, 23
